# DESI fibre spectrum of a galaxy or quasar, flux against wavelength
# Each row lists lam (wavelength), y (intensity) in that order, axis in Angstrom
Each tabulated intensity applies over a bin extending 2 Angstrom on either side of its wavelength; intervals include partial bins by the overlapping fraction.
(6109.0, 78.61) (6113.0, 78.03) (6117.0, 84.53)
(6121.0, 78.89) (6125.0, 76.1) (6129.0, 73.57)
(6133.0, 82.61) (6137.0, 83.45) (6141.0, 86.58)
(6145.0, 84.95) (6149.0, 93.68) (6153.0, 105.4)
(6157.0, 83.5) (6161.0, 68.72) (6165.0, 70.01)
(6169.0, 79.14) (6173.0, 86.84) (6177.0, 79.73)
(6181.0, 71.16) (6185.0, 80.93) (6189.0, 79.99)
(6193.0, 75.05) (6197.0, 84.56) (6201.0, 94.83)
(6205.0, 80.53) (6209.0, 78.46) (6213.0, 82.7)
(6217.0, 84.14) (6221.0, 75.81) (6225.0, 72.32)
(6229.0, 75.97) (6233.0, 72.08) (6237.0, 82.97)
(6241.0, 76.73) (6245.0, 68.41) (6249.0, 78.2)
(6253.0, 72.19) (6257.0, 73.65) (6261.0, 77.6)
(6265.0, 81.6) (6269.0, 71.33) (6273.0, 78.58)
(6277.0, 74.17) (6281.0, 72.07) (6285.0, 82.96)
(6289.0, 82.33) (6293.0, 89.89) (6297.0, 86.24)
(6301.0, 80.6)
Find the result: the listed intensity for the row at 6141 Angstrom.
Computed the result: 86.58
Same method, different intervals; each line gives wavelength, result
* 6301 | 80.6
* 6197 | 84.56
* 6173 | 86.84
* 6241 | 76.73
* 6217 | 84.14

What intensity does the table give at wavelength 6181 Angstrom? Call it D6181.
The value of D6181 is 71.16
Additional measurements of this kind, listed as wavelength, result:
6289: 82.33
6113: 78.03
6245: 68.41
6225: 72.32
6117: 84.53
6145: 84.95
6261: 77.6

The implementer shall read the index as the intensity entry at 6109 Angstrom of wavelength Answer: 78.61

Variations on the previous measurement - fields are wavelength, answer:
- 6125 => 76.1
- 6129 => 73.57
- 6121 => 78.89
